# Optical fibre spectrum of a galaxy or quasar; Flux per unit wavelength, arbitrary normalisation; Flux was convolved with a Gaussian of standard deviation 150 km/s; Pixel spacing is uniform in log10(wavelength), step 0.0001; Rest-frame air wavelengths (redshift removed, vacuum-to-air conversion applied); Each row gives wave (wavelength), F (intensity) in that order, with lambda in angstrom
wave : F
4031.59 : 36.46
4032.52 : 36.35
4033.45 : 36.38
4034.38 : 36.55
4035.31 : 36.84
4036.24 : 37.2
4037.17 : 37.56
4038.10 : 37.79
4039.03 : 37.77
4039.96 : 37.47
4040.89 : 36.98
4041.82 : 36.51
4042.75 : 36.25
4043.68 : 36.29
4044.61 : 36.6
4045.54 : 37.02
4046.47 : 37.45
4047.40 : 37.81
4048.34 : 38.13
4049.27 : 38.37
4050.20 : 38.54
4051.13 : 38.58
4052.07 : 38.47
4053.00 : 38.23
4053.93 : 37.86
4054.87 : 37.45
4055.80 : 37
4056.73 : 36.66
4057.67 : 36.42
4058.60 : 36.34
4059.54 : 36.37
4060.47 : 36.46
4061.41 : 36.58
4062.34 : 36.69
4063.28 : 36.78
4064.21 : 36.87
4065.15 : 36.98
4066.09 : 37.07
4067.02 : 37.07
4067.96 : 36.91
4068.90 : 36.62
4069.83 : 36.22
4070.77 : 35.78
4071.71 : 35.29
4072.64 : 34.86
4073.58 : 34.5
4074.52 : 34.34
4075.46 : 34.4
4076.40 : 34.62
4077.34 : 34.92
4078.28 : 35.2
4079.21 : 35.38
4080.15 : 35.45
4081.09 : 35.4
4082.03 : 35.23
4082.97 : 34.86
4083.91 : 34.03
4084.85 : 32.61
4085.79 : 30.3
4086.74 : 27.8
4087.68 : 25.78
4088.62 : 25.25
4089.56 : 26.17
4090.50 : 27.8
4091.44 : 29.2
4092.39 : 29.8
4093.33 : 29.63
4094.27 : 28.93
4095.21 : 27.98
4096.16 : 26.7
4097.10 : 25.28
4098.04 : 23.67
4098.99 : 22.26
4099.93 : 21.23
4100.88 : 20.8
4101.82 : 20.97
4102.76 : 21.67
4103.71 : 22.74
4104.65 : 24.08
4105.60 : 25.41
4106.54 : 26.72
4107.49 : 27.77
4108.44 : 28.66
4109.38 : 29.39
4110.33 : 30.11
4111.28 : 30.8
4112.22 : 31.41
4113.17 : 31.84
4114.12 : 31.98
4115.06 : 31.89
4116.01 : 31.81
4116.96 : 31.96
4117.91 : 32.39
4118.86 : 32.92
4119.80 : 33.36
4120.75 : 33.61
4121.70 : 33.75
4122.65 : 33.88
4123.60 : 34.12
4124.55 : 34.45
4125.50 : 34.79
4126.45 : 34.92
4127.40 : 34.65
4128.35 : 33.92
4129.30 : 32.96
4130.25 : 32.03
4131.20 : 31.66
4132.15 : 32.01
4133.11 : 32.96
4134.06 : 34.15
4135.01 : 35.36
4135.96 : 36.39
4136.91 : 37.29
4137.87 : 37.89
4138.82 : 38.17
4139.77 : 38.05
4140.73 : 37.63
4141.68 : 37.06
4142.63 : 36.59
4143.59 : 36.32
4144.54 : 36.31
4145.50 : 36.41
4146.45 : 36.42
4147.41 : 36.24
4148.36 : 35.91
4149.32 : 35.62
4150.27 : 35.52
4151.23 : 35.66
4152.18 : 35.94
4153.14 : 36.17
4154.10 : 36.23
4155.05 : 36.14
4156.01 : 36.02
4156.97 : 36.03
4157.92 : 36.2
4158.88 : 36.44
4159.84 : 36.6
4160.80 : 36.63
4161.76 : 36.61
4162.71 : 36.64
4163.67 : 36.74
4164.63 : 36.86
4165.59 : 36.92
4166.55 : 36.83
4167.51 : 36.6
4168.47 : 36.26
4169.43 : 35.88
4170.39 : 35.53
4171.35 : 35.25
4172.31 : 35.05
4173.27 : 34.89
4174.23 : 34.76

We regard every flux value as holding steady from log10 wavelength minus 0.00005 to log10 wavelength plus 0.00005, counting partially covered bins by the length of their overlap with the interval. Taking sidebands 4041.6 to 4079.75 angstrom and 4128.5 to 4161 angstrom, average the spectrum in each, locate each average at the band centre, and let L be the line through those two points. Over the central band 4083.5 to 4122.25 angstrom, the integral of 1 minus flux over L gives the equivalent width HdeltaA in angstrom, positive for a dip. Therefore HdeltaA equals 8.4 angstrom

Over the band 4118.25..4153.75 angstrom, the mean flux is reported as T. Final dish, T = 35.2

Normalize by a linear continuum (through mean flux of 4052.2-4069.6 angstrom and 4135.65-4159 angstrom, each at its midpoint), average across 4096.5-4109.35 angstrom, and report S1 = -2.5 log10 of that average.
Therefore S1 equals 0.45 mag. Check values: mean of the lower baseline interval 36.9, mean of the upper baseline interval 36.5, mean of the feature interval 24.2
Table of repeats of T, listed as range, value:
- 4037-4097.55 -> 34.7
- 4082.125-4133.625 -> 29.6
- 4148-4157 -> 35.9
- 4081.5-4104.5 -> 27.1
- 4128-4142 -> 35.2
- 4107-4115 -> 30.3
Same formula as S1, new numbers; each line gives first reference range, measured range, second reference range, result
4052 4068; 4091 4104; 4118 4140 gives 0.38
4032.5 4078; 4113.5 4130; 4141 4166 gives 0.10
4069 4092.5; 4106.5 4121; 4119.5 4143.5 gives 0.10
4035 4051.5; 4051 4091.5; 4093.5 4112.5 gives -0.09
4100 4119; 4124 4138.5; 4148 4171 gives -0.09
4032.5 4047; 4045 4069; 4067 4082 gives -0.03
